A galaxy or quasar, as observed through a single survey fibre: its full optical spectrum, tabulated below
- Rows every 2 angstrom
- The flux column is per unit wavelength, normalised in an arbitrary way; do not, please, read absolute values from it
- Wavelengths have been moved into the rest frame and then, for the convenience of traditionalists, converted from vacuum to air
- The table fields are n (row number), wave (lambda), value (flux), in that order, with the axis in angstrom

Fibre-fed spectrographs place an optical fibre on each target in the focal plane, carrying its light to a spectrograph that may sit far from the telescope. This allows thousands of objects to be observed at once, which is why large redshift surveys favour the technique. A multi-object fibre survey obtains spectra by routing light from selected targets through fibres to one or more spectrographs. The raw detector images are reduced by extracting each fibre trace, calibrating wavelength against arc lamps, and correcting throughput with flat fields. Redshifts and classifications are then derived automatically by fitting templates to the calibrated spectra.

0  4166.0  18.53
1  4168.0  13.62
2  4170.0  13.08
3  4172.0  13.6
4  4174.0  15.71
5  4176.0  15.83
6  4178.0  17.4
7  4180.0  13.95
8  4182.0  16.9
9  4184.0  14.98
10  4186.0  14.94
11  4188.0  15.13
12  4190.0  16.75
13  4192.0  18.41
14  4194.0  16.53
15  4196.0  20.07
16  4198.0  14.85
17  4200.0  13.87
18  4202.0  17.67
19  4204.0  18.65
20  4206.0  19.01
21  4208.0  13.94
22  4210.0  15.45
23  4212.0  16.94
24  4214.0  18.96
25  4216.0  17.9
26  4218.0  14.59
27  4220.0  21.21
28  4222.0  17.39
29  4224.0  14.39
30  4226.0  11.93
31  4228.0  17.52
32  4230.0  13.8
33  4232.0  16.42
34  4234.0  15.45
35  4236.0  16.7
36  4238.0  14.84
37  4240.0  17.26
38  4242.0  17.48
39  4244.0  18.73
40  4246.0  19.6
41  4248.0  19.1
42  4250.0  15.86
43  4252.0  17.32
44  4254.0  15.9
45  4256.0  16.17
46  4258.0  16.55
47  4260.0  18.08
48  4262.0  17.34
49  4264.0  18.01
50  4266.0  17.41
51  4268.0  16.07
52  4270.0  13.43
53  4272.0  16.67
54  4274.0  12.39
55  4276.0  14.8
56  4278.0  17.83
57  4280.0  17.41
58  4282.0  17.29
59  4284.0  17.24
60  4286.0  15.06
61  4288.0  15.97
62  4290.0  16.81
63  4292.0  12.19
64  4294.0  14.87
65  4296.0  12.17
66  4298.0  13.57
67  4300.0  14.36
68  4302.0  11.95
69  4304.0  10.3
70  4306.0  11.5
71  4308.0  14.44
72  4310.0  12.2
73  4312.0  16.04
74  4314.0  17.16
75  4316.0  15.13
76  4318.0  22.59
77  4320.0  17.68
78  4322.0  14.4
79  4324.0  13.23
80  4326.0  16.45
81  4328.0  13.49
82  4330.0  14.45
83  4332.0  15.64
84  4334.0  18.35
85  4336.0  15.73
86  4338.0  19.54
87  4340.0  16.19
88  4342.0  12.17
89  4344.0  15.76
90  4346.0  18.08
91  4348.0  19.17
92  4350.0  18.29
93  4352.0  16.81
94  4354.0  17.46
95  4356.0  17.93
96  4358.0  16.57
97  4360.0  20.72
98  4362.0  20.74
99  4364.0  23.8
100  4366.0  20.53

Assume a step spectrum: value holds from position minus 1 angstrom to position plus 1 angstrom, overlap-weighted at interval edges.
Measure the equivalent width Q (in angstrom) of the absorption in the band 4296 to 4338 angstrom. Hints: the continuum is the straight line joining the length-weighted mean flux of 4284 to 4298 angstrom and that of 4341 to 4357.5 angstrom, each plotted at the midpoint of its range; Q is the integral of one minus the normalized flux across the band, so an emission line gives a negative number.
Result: 1.9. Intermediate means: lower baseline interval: 14.6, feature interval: 15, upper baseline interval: 16.9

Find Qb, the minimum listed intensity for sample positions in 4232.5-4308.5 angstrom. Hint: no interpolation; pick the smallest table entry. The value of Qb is 10.3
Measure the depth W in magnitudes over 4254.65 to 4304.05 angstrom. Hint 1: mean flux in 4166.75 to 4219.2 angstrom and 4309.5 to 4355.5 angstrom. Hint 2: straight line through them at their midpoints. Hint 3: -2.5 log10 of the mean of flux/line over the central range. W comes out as 0.06 mag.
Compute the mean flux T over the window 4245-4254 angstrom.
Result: 17.7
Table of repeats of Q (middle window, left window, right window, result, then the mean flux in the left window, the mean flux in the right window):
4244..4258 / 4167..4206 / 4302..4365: -1.0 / 16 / 16.4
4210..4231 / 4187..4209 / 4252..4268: 0.6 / 16.8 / 17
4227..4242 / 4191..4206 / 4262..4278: 0.4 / 17.3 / 15.8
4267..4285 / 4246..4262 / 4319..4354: 1.1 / 17.2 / 16.2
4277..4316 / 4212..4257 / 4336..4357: 5.2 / 16.8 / 17.1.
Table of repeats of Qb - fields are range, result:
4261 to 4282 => 12.39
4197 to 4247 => 11.93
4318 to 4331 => 13.23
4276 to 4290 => 14.8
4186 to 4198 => 14.85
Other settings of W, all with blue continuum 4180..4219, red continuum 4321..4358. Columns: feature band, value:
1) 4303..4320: 0.09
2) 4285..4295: 0.10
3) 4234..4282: -0.02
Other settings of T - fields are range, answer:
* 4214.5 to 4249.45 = 16.7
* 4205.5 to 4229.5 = 16.5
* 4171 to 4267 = 16.6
